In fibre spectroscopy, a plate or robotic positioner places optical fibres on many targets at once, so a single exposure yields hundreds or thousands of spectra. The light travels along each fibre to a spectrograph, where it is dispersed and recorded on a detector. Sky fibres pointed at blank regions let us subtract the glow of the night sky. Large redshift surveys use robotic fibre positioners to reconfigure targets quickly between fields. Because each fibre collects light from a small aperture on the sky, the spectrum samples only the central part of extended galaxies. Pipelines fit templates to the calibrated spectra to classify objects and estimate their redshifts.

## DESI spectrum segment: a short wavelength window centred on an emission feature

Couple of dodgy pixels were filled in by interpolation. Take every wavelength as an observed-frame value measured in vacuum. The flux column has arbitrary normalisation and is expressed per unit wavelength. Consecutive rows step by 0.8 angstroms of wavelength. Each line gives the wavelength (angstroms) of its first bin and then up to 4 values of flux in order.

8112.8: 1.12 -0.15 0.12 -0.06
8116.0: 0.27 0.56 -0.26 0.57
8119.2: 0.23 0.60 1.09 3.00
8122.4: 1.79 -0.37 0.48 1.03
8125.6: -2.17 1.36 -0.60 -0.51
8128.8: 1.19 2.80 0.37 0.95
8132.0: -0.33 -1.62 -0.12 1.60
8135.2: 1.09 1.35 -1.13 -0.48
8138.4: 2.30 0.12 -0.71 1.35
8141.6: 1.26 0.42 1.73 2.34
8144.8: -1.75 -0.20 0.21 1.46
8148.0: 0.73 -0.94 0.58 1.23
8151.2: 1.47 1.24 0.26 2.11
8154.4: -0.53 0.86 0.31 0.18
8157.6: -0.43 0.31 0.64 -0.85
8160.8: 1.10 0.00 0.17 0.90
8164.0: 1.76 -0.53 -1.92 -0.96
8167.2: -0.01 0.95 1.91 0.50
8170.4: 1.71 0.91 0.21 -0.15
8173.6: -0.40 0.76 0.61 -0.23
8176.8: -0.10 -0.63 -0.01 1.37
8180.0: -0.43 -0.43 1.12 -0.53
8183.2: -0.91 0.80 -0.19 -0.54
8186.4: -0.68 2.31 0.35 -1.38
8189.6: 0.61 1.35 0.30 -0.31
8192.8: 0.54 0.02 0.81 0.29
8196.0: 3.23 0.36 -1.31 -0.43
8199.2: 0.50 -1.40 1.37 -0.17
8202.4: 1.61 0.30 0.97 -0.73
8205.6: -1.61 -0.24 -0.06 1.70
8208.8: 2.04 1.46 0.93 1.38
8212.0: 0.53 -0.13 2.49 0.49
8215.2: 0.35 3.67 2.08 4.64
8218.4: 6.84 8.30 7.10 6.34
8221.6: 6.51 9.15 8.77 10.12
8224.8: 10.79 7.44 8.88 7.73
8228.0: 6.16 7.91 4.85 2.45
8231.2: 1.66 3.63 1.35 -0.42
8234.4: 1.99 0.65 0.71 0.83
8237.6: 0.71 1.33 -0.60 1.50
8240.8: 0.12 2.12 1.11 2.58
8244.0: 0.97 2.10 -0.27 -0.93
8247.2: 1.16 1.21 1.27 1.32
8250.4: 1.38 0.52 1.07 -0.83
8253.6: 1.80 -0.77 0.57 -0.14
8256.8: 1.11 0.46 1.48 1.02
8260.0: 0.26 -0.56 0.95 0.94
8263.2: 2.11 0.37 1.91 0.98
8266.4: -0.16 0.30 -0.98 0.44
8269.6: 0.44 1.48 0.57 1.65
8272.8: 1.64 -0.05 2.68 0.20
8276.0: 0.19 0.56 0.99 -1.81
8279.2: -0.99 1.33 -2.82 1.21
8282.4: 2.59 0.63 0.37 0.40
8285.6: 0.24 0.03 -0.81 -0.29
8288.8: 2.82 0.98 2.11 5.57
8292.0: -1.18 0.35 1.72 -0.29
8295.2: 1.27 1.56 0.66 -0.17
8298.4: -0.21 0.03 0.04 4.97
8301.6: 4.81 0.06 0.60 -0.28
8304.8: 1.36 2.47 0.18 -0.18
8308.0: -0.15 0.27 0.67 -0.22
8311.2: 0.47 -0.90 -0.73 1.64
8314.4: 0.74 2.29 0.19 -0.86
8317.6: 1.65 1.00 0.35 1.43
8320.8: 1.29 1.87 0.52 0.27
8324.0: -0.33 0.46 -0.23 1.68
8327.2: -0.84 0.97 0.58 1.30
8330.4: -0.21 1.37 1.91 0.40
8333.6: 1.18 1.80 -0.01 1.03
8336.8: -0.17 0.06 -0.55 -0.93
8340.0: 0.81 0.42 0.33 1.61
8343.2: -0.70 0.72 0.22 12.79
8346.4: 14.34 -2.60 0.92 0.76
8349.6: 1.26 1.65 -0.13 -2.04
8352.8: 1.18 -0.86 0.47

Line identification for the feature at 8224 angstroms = [O II]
